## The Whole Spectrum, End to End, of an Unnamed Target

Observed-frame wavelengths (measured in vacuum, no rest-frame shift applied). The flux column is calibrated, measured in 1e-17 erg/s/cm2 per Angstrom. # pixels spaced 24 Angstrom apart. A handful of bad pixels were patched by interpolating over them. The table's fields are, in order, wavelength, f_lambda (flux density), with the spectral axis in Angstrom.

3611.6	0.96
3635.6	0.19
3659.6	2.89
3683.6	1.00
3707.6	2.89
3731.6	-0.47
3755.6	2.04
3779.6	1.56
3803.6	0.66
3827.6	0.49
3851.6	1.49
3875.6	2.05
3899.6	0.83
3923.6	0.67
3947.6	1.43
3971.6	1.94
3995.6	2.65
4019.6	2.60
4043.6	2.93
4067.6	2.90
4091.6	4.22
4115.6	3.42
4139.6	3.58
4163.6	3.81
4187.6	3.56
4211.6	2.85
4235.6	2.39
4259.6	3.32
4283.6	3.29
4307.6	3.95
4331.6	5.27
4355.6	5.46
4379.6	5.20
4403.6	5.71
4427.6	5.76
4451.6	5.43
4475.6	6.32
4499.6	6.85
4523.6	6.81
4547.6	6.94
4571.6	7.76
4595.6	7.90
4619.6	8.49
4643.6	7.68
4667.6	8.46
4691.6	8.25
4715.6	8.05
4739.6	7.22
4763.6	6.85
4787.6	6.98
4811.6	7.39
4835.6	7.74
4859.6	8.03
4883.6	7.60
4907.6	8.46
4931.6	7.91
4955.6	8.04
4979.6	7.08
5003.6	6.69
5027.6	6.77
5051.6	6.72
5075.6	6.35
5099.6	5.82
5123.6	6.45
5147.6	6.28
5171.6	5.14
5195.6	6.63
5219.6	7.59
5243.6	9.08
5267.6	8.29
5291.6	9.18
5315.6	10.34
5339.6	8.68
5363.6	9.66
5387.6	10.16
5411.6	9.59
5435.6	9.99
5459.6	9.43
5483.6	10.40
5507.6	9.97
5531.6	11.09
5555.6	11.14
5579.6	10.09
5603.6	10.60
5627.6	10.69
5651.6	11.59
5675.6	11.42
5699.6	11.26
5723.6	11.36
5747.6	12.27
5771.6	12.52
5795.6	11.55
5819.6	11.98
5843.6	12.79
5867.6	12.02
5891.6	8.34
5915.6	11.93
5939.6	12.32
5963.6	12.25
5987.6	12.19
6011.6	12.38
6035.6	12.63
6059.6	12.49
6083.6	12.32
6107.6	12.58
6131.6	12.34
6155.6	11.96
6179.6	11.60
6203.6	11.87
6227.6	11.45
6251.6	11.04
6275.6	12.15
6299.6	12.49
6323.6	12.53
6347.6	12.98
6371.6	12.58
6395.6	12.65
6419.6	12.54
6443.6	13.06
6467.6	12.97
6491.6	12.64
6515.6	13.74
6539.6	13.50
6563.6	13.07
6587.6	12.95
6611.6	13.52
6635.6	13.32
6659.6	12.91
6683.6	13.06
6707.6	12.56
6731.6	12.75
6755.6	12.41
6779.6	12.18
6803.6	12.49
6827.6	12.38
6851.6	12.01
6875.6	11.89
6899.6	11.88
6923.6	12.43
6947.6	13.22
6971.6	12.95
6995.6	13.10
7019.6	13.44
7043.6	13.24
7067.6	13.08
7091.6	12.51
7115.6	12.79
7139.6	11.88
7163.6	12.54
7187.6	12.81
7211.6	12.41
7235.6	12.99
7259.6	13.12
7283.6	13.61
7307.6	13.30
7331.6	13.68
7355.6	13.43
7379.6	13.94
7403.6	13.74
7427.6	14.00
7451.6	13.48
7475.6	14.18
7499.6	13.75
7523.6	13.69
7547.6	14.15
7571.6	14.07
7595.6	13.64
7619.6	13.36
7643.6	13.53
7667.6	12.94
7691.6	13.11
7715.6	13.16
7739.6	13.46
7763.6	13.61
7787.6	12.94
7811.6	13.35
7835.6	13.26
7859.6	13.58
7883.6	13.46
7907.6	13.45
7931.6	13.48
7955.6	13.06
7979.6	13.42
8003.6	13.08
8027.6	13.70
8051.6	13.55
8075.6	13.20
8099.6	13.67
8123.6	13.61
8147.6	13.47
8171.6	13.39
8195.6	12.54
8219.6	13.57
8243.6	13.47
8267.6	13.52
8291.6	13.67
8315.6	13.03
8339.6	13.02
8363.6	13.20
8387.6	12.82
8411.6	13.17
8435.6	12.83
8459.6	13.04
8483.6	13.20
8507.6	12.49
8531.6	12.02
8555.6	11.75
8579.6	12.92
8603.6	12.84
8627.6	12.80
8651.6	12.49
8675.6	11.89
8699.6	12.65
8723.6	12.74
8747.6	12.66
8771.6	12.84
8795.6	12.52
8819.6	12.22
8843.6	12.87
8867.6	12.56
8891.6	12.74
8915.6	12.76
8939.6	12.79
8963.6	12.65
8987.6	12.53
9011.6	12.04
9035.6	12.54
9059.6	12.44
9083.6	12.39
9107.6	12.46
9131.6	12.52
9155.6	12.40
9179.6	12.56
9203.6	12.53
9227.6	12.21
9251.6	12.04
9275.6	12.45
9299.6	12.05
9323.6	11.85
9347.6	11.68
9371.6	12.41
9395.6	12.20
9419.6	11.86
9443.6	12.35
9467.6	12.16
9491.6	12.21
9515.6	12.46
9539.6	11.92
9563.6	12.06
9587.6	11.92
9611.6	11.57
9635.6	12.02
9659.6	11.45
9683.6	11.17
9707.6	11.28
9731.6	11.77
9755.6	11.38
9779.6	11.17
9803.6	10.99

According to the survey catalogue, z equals 0.00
